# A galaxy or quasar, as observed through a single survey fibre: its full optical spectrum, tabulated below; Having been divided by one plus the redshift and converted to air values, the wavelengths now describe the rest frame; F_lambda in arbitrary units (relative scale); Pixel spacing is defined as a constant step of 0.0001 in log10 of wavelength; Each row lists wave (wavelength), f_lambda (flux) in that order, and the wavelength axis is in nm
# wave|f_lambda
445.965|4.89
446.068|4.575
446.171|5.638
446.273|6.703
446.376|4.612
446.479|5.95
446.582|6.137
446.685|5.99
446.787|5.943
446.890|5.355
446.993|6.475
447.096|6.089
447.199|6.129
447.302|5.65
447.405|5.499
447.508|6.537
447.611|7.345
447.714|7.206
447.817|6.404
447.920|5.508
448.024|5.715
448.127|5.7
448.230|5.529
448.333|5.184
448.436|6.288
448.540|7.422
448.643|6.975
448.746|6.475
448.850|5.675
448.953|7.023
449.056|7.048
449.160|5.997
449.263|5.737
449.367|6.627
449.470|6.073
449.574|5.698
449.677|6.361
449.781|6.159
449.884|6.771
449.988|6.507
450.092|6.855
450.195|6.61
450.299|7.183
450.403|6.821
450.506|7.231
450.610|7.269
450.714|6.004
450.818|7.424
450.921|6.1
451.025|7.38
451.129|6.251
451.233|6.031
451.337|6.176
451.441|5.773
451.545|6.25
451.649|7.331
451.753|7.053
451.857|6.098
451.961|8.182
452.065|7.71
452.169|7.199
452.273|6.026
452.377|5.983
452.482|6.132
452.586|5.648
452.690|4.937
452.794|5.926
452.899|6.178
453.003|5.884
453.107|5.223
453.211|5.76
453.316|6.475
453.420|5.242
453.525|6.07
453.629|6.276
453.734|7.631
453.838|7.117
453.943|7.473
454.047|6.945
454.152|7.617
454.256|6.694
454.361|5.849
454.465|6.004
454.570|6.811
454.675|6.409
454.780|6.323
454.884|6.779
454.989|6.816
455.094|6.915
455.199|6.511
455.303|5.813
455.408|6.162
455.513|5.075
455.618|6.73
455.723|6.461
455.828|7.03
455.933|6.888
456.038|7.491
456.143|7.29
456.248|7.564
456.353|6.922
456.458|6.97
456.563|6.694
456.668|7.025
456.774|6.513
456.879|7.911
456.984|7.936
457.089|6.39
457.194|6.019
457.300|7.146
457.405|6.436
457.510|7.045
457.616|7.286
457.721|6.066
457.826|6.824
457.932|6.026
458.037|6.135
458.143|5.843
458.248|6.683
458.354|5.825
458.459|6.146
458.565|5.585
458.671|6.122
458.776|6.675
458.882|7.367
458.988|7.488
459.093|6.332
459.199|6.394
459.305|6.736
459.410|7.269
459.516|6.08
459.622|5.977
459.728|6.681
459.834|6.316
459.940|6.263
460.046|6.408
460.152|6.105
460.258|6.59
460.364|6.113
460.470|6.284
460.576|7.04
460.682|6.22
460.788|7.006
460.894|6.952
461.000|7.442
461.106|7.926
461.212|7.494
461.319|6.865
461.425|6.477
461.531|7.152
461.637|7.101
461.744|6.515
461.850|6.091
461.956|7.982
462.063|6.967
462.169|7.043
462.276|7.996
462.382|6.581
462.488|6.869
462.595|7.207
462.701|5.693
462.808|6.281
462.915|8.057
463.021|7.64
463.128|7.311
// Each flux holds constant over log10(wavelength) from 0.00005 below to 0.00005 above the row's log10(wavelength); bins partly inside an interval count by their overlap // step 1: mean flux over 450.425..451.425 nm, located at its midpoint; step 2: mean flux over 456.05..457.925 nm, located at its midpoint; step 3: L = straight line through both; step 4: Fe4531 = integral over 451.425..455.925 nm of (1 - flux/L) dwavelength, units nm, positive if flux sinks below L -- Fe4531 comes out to 0.216 nm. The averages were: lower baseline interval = 6.63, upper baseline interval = 6.93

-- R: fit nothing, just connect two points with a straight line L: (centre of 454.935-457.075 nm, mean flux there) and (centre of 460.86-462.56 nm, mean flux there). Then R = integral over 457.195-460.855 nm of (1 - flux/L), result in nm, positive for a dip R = 0.256 nm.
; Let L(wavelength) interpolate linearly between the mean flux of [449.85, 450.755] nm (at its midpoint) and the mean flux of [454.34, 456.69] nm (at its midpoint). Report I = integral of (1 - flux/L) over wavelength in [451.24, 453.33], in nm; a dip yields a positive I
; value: 0.14 nm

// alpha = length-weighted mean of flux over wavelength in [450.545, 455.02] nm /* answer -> 6.48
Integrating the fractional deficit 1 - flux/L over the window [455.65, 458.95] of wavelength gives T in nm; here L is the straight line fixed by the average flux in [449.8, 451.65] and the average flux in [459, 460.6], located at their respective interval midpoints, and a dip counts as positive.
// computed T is -0.11 nm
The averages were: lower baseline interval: 6.64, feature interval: 6.72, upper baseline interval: 6.46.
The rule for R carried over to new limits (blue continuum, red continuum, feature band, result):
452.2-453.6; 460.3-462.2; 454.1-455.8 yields -0.10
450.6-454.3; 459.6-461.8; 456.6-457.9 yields -0.05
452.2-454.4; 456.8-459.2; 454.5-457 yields -0.13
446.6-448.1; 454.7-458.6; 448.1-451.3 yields -0.11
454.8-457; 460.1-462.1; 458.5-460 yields 0.07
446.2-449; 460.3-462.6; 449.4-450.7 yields -0.07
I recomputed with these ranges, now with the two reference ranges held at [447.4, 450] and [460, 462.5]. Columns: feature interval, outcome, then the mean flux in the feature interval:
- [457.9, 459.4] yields 0.078 nm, 6.42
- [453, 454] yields 0.028 nm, 6.34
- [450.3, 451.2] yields -0.059 nm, 6.82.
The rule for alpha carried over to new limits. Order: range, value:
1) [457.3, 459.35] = 6.49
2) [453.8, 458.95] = 6.66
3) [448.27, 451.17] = 6.54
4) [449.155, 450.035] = 6.23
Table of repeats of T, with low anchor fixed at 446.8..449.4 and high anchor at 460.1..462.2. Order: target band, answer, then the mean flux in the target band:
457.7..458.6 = 0.078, 6.14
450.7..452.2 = -0.084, 6.74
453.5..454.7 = -0.046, 6.76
